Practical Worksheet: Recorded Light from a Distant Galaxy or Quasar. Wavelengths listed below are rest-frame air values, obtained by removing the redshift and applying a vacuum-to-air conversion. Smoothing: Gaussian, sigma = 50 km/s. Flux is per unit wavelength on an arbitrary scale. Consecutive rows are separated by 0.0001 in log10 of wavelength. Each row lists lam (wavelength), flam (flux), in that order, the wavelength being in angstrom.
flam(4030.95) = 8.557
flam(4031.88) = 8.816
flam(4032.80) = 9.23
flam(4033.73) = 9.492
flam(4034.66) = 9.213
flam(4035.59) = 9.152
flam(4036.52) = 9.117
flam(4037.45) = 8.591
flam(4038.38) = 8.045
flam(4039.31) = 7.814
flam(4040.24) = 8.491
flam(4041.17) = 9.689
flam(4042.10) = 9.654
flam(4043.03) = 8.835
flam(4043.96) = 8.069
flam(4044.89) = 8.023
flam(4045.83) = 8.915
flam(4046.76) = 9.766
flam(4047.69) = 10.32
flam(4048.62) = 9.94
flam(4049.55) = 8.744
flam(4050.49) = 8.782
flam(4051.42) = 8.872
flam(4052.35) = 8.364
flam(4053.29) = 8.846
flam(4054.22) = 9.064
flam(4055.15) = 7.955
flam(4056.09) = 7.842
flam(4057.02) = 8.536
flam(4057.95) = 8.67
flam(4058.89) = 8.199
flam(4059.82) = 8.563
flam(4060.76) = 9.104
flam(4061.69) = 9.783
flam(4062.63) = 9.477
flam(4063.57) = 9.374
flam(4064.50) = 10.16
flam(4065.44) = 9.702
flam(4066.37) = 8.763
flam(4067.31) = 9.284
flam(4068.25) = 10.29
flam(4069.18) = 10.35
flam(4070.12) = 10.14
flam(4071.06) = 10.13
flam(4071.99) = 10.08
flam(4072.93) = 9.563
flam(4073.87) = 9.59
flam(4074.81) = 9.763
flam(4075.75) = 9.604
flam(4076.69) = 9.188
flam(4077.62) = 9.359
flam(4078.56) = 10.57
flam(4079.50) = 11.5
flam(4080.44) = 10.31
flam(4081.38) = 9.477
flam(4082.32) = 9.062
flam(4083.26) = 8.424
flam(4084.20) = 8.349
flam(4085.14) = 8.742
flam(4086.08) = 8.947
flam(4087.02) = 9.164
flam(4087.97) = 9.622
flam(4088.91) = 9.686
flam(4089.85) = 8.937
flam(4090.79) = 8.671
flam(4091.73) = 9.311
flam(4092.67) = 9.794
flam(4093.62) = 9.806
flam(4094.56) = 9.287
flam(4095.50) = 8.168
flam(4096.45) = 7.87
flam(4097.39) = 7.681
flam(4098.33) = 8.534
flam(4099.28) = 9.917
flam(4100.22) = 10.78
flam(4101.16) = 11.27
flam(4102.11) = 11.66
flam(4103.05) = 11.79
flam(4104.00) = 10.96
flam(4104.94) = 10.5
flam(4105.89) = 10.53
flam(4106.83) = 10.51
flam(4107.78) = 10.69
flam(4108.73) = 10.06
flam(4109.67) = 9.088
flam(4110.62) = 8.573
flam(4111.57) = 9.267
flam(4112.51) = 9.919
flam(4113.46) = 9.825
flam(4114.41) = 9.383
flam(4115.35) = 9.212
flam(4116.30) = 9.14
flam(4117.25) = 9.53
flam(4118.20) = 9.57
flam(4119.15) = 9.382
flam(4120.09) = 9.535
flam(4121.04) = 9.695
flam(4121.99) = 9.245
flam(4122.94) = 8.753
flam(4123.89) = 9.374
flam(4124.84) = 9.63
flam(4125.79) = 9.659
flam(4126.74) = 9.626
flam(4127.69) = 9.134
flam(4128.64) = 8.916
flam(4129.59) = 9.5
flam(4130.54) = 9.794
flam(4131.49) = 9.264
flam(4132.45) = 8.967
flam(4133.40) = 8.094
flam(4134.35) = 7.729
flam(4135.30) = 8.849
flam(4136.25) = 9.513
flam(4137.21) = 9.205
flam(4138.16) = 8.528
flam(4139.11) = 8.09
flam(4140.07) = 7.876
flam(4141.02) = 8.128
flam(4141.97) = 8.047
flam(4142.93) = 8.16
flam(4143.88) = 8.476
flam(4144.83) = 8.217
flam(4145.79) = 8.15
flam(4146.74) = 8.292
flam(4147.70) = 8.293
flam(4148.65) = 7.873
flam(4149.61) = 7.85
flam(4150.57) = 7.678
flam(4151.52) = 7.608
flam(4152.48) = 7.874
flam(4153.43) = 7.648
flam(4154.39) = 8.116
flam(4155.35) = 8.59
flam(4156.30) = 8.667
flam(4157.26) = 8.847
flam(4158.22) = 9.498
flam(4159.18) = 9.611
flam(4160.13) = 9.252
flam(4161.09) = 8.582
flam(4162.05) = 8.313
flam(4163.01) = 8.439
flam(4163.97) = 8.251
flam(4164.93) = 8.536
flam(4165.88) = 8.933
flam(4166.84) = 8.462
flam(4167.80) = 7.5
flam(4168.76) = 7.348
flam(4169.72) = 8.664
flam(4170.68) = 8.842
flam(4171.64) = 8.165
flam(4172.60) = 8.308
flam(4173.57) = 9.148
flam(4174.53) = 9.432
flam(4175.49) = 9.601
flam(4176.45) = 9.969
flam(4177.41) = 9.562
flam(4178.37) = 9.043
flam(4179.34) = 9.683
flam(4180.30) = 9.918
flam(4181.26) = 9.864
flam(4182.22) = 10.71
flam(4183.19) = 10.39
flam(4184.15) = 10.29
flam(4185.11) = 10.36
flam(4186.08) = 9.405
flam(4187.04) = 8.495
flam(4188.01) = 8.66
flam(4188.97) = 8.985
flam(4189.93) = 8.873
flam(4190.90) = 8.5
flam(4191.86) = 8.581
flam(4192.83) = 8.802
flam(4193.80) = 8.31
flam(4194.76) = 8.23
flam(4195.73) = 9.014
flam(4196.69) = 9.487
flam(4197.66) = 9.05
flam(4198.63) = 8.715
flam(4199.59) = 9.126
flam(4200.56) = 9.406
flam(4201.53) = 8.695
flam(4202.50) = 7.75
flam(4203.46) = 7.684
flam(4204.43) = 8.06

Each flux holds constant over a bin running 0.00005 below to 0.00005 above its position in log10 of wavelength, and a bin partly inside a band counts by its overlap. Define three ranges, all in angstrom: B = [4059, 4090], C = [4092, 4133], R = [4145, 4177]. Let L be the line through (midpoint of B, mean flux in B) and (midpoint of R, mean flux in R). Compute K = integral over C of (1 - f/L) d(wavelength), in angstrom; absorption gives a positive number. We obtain -2.4 angstrom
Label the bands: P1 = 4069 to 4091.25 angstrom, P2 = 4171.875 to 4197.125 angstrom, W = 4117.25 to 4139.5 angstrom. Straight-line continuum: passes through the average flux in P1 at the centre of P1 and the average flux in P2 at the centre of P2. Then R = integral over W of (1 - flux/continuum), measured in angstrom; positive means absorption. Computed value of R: 0.7 angstrom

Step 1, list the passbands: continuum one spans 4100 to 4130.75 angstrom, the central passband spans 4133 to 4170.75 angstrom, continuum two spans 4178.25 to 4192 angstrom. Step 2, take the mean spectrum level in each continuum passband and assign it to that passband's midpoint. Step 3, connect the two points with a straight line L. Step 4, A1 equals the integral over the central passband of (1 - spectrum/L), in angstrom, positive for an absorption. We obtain 5.0 angstrom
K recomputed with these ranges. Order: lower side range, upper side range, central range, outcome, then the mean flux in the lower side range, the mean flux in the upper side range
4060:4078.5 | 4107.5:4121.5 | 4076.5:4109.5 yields -0.4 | 9.67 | 9.51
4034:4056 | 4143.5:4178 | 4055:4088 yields -2.3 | 8.87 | 8.52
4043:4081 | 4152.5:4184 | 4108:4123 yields -0.5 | 9.33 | 8.93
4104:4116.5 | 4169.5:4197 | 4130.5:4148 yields 2.0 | 9.81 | 9.22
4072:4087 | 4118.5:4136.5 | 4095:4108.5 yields -1.0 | 9.5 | 9.2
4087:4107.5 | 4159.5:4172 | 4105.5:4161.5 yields 0.8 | 9.77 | 8.43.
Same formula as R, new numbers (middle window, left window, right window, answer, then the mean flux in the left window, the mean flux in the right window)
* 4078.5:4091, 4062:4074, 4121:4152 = 0.2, 9.76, 8.66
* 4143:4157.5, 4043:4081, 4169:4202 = 1.7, 9.33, 9.17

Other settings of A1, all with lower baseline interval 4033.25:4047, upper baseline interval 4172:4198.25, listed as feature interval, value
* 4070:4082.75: -1.32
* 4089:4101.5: -0.31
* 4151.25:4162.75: 0.78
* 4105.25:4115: -0.80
